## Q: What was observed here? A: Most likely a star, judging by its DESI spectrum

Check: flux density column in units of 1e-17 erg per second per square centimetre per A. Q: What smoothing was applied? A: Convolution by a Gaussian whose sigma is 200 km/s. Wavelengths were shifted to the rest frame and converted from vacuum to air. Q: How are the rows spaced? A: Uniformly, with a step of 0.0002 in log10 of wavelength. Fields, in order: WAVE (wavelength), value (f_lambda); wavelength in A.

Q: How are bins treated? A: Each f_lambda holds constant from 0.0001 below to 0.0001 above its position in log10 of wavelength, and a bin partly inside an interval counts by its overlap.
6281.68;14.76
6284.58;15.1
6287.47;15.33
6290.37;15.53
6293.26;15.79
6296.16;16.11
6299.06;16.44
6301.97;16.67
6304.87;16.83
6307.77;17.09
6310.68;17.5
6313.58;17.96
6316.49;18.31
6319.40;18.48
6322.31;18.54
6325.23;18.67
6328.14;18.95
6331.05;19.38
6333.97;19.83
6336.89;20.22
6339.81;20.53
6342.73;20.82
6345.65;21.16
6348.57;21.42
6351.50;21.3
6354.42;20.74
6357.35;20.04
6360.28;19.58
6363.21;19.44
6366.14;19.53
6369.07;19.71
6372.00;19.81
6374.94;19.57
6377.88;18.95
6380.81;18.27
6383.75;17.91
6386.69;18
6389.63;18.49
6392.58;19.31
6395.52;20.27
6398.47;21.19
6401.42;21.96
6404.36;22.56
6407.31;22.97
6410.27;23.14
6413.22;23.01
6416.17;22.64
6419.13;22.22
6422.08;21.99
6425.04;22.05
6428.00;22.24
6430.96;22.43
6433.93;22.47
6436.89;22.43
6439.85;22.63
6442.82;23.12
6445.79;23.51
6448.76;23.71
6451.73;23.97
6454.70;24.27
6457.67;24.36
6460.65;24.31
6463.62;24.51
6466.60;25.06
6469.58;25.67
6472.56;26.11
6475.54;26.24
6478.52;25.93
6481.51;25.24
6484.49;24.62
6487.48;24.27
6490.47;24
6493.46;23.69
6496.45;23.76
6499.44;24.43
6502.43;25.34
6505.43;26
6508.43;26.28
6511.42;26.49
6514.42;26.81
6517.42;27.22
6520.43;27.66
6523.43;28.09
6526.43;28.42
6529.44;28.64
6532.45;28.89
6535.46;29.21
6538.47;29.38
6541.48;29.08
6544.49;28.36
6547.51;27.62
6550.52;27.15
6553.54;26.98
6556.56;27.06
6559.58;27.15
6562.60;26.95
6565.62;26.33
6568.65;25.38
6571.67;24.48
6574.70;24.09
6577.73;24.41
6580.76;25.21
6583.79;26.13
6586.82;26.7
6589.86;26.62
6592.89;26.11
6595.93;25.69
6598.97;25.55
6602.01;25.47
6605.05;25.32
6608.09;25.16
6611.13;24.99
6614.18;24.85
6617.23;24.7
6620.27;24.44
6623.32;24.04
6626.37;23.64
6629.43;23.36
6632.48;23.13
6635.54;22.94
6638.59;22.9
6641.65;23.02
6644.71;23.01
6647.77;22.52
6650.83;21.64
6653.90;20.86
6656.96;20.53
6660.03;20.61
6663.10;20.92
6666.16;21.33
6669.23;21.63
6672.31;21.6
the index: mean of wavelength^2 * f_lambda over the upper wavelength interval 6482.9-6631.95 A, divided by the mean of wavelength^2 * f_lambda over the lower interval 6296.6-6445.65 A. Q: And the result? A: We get 1.4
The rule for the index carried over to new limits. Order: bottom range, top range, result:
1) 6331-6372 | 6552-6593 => 1.37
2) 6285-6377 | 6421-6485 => 1.33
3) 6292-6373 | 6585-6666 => 1.37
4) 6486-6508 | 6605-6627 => 1.04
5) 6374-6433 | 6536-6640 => 1.29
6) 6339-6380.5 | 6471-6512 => 1.30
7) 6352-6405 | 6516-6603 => 1.44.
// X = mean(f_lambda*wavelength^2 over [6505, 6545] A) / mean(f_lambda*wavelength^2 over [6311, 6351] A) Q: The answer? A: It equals 1.52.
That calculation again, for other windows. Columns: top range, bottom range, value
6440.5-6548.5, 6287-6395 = 1.45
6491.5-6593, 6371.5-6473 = 1.25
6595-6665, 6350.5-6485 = 1.13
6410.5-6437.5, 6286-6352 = 1.26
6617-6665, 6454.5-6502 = 0.96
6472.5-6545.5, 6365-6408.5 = 1.39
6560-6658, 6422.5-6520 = 1.04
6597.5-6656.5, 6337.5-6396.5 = 1.30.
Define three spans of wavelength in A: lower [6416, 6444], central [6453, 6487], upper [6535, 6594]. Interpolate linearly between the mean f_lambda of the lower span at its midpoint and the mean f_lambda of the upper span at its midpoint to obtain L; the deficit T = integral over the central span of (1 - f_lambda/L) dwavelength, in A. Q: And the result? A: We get -2.0 A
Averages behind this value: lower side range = 22.4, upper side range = 26.7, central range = 25.1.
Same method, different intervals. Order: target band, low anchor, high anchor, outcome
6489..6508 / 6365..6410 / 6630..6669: -3.47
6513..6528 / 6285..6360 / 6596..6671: -4.27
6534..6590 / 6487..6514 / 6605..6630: -4.53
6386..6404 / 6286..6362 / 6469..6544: 1.30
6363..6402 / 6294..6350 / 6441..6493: 3.19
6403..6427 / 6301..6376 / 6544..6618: -1.30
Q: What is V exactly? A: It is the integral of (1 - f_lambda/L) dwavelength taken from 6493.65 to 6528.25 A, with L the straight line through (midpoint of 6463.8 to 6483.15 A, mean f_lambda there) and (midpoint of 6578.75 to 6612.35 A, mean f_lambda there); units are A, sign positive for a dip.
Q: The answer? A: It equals -0.9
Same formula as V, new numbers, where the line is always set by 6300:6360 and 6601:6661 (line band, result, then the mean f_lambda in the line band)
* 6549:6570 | -4.1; 26.7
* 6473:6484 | -2.3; 25.7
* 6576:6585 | -1.0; 25.2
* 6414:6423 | -0.9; 22.4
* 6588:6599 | -1.6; 26.1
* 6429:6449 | -2.0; 22.8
